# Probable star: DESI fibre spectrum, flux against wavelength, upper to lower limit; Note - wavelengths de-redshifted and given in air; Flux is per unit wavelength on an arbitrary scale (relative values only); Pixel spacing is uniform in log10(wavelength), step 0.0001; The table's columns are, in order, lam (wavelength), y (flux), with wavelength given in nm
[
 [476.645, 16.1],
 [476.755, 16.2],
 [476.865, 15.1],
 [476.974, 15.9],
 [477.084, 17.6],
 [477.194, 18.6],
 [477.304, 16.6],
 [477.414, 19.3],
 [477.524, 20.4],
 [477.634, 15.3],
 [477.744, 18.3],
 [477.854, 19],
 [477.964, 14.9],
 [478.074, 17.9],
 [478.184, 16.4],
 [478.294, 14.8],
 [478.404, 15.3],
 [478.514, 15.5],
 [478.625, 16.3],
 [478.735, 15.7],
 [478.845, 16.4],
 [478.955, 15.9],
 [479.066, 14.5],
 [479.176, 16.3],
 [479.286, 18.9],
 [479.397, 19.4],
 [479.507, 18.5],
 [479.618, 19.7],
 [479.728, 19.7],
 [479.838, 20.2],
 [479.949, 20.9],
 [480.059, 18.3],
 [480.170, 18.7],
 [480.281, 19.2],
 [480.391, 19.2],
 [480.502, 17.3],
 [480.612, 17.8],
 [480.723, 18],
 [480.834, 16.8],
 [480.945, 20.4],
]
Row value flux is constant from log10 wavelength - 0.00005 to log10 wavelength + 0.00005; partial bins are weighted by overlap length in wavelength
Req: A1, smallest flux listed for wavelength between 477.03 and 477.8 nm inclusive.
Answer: 15.3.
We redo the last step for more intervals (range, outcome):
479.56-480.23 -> 18.3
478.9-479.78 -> 14.5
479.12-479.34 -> 16.3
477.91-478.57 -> 14.8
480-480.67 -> 17.3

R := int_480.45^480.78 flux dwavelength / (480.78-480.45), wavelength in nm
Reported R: 17.7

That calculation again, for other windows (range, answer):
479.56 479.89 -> 19.9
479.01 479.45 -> 17.2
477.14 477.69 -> 18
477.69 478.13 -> 17.5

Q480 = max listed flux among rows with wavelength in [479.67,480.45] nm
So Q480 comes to 20.9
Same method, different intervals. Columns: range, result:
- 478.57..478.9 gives 16.4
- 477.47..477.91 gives 20.4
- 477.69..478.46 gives 19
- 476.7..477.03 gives 16.2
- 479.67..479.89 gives 20.2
